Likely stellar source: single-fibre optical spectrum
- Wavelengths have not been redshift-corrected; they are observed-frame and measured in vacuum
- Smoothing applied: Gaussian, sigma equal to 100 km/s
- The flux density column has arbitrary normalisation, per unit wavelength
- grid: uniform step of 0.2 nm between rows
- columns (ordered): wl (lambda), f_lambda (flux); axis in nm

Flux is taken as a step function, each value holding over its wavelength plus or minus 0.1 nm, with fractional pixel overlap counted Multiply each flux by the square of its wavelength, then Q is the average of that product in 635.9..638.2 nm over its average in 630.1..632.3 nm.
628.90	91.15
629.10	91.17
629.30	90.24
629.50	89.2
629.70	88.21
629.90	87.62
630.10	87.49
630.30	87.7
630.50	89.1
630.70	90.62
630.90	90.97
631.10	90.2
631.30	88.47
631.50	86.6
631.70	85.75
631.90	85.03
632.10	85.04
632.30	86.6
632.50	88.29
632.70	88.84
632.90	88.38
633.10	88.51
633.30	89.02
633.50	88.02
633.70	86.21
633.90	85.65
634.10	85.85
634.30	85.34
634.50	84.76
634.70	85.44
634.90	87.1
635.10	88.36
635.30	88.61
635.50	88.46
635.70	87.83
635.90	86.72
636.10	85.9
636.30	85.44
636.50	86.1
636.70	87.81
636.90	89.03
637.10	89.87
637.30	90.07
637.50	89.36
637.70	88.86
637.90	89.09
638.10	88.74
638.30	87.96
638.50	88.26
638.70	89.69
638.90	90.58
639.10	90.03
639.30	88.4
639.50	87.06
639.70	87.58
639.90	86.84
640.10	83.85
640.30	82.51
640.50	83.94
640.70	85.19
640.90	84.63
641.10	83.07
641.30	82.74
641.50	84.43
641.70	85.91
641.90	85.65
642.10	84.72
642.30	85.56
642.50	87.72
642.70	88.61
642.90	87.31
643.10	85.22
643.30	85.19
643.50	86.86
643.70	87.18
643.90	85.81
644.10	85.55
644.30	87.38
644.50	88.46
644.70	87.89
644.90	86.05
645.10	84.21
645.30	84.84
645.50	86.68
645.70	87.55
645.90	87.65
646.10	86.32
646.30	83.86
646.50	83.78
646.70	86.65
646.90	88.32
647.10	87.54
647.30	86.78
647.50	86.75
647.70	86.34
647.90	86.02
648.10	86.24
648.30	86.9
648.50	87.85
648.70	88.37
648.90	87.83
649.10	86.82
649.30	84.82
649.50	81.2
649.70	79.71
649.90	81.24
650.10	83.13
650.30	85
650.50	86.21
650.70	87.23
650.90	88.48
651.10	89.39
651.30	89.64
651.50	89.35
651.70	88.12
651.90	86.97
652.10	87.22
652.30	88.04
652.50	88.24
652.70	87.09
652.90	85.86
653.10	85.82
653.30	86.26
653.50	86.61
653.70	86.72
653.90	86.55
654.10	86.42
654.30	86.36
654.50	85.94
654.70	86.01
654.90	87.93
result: 1.02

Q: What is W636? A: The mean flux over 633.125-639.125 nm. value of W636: 87.8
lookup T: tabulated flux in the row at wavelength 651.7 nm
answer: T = 88.12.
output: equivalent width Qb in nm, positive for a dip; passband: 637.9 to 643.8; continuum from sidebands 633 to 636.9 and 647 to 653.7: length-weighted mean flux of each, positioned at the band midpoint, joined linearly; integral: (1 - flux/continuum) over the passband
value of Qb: 0.02 nm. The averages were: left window 87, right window 86.5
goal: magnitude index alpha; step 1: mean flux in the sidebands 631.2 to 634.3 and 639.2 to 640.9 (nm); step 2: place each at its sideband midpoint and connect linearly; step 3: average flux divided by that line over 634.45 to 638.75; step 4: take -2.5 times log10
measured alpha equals -0.02 mag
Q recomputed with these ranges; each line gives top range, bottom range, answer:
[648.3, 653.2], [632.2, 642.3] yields 1.04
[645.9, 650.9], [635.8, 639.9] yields 1.00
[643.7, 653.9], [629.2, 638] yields 1.03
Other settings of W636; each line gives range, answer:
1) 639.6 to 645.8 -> 85.8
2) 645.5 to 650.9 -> 85.8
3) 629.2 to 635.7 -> 87.7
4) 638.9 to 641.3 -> 85.8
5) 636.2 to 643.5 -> 86.9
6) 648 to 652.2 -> 86.3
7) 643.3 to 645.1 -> 86.7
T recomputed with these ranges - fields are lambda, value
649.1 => 86.82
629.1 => 91.17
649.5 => 81.2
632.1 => 85.04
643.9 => 85.81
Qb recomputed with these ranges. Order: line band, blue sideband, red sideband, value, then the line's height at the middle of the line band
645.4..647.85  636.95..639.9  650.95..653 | 0.05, 88.4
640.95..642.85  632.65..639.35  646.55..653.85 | 0.04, 87.3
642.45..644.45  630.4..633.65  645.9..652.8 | 0.01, 87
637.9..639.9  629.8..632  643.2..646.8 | -0.04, 87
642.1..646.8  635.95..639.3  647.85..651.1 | 0.03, 86.8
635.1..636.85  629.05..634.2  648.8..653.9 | 0.01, 87.6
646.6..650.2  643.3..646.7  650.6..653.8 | 0.05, 86.9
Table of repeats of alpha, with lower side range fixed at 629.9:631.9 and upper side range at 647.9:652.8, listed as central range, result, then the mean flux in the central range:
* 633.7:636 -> 0.02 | 86.7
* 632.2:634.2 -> 0.01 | 87.5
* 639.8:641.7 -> 0.04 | 84.2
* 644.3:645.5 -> 0.01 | 86.4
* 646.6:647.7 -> 0.00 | 87.1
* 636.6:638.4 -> -0.02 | 89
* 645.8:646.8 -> 0.01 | 85.7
